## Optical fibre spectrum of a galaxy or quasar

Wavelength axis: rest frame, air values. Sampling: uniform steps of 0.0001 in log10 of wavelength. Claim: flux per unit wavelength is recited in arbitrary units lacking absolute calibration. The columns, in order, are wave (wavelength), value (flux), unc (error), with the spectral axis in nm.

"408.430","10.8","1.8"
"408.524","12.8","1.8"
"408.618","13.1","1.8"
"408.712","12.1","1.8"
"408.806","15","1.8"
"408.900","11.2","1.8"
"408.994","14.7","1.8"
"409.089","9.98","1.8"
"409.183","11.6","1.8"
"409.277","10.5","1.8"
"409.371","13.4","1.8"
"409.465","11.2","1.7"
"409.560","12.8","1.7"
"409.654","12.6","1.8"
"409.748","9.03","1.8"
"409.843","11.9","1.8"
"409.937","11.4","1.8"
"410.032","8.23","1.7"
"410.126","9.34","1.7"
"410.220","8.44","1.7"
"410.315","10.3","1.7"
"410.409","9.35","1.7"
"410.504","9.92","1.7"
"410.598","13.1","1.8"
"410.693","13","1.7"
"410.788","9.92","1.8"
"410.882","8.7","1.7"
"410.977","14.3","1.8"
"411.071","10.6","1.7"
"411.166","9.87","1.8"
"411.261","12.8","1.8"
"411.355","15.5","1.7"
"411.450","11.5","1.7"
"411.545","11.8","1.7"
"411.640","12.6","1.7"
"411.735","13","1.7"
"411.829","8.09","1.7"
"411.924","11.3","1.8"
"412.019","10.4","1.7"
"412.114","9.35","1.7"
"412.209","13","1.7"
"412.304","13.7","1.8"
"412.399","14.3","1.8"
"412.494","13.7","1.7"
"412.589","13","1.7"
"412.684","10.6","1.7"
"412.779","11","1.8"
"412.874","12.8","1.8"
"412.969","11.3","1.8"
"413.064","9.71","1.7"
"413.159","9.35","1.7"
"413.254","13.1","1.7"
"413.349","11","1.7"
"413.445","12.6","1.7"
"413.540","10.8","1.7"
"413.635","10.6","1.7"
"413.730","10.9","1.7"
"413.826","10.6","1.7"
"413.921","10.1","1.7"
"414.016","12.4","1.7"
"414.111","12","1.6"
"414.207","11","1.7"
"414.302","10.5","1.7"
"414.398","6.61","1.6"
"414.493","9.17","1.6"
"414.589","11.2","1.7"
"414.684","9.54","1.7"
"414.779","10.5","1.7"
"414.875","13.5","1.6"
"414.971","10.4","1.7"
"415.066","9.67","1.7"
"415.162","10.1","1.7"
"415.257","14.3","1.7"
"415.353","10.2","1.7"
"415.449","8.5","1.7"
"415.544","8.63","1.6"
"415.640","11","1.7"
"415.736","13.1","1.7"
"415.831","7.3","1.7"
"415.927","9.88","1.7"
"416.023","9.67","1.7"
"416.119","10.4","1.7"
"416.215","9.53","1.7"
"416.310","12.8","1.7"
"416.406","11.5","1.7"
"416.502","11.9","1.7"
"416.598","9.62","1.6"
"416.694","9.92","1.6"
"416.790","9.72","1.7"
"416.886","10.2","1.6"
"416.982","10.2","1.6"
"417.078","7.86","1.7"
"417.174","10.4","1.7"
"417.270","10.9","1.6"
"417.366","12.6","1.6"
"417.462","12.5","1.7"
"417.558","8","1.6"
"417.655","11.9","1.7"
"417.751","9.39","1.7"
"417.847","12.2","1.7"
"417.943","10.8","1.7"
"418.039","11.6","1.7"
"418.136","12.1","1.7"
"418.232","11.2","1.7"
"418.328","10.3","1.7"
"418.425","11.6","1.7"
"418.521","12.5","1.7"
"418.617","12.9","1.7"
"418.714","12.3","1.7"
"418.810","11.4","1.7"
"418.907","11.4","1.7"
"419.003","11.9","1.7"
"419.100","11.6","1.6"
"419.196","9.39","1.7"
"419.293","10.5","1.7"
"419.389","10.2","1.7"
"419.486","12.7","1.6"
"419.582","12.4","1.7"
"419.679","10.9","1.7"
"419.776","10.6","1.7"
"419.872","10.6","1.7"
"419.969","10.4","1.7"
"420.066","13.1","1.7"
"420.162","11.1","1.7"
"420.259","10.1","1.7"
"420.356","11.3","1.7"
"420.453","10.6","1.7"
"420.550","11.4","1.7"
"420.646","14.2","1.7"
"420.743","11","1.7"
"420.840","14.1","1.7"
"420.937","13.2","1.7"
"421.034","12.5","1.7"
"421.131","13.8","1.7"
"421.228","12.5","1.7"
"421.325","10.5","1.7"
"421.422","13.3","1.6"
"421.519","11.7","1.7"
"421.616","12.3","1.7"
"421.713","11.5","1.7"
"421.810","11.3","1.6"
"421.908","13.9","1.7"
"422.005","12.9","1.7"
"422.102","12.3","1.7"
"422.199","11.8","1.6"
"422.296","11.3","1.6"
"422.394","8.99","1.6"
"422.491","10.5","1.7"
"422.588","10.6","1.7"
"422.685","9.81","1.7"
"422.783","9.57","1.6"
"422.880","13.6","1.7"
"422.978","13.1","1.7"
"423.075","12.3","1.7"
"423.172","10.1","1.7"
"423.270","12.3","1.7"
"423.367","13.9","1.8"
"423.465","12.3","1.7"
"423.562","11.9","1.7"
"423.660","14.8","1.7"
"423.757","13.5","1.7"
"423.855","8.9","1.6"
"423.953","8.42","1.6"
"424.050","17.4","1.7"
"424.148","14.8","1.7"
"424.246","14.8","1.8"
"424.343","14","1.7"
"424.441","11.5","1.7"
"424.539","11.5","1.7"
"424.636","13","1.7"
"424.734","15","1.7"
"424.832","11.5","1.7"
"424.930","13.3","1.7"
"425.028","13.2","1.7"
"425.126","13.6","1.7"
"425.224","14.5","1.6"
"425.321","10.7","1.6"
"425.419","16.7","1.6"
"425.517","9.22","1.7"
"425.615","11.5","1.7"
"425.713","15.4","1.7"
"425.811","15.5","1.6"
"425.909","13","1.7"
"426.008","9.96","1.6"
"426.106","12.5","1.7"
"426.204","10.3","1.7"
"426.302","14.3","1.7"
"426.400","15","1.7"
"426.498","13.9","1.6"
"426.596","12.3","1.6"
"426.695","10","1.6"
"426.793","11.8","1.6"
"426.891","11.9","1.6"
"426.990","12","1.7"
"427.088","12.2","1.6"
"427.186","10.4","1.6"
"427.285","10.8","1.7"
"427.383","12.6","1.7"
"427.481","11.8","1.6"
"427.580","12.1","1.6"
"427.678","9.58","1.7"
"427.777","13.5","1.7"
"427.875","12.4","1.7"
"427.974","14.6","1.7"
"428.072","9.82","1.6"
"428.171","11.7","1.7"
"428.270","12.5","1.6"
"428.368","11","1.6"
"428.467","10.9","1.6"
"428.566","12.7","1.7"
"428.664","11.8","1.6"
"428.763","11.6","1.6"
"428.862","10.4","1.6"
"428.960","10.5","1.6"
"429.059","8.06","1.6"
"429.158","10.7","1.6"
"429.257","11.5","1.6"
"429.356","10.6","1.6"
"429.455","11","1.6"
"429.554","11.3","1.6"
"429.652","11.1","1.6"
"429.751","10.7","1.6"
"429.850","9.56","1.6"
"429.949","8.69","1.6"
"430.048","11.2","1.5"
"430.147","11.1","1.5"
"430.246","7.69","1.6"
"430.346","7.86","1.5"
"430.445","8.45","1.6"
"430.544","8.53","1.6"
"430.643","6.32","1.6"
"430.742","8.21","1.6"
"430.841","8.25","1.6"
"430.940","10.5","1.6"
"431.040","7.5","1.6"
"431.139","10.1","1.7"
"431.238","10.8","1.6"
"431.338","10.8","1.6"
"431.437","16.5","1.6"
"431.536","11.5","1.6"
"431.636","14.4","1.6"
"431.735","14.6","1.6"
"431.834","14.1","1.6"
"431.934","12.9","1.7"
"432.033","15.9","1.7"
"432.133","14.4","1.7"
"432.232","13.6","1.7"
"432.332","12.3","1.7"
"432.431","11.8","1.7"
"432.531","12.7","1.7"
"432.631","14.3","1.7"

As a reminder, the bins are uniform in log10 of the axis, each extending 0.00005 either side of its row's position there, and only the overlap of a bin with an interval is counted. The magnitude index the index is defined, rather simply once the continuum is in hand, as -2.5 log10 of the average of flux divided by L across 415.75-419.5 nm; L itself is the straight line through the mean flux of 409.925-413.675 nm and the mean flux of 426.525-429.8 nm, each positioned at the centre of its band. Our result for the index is 0.05 mag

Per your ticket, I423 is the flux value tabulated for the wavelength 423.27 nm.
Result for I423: 12.3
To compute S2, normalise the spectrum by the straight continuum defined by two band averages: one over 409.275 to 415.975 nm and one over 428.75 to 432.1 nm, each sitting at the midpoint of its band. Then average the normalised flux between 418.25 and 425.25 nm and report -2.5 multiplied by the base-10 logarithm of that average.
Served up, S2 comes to -0.11 mag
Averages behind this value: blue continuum 11.1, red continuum 10.7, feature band 12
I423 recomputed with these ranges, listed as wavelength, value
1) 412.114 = 9.35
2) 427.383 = 12.6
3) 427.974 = 14.6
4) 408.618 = 13.1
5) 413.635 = 10.6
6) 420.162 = 11.1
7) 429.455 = 11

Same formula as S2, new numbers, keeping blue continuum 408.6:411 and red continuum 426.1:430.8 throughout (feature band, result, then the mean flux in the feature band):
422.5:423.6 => -0.06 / 11.7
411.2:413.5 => -0.06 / 11.9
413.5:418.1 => 0.07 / 10.5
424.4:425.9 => -0.18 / 13.1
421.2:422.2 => -0.10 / 12.2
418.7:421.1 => -0.04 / 11.6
